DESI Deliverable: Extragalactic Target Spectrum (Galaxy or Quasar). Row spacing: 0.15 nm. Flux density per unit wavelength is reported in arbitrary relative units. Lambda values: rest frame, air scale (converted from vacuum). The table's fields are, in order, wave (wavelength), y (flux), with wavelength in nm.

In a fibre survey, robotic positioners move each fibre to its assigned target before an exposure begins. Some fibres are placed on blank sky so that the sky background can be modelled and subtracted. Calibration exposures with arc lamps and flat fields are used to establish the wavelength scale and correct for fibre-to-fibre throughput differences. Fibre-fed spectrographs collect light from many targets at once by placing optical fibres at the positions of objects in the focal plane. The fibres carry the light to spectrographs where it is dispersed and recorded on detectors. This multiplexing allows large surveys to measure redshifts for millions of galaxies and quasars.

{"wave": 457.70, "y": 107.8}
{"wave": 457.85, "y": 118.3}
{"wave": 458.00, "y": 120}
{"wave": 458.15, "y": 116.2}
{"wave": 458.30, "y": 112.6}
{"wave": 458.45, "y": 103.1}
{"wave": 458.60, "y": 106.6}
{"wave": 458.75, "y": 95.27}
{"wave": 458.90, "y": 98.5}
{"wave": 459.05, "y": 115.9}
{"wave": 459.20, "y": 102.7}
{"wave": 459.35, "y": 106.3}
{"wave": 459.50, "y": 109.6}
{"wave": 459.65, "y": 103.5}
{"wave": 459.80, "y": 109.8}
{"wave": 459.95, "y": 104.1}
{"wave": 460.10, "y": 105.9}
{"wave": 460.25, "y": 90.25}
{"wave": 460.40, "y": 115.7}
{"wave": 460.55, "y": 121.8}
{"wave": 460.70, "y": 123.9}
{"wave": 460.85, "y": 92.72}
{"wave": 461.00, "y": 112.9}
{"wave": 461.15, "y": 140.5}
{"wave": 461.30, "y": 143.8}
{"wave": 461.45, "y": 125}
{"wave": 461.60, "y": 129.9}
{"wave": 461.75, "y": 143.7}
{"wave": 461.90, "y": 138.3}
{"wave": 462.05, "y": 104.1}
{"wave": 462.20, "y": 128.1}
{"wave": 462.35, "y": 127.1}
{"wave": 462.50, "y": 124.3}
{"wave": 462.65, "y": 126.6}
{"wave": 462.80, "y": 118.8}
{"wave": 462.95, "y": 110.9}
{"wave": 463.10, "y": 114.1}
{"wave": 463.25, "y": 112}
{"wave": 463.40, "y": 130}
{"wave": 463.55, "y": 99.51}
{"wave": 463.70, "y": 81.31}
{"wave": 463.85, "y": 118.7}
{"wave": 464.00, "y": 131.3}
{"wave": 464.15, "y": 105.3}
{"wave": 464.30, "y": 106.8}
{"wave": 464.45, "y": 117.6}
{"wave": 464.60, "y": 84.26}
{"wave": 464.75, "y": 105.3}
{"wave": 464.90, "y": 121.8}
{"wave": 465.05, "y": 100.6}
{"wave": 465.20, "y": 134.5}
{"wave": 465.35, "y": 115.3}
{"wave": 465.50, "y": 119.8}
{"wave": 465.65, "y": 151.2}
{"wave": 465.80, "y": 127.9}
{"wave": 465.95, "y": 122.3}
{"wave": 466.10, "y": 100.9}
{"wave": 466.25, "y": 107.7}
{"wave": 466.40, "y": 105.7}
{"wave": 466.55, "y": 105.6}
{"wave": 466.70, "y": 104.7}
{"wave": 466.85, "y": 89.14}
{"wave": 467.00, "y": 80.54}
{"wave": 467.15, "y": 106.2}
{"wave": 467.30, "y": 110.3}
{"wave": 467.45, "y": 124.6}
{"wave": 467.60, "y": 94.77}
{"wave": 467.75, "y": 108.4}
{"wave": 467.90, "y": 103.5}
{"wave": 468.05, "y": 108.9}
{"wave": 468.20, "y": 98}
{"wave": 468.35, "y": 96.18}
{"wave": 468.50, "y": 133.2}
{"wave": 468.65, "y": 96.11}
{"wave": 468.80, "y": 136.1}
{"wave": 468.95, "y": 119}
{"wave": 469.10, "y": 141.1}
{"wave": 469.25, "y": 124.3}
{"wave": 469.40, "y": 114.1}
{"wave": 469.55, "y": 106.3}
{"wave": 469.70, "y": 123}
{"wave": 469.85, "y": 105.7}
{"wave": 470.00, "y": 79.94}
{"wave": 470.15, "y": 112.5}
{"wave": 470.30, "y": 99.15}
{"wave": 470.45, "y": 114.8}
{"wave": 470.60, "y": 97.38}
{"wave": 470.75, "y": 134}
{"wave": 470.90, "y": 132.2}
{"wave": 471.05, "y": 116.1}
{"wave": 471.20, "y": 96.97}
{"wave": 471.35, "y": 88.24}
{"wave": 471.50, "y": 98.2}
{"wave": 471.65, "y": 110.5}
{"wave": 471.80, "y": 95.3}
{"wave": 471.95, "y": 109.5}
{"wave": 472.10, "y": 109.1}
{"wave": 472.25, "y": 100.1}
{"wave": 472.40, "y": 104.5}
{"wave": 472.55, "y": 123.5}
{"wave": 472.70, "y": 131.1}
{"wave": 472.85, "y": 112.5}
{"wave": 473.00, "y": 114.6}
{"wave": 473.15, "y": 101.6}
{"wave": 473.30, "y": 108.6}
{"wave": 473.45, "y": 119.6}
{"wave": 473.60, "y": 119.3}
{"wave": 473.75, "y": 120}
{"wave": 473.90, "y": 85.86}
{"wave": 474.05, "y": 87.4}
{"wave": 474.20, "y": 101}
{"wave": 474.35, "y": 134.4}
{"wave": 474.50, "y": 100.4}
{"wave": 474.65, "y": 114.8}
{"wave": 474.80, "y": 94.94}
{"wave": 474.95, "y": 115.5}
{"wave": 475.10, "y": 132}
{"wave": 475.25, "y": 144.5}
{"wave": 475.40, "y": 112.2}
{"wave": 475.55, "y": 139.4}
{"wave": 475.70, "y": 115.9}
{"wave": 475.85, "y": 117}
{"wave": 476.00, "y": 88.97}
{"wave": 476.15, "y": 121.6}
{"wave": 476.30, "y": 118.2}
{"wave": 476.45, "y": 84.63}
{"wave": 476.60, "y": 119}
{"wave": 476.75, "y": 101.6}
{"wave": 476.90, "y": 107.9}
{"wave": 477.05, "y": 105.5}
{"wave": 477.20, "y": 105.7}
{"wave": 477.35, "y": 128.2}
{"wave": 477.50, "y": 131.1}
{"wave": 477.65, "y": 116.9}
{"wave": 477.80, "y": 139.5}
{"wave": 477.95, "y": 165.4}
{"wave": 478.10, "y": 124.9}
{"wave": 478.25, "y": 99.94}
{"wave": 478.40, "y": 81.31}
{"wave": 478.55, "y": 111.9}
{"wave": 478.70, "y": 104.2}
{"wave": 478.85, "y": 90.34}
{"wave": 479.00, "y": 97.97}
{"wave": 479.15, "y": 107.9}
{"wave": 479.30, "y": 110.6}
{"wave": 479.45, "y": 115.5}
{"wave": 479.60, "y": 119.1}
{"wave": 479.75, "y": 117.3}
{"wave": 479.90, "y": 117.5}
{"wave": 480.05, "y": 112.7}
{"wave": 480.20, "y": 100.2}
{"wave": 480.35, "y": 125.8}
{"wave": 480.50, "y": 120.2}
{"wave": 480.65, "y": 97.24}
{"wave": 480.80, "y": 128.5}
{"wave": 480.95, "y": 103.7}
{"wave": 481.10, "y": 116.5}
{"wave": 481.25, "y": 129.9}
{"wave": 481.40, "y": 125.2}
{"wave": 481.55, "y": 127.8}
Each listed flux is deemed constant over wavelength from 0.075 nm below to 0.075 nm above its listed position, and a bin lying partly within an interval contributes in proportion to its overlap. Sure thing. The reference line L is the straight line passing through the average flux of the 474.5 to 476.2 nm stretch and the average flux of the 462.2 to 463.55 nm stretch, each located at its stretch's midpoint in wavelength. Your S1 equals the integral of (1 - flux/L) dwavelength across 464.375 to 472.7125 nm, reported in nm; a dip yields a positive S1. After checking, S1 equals 0.56 nm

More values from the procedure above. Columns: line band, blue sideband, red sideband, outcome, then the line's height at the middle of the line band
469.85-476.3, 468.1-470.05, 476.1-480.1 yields 0.15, 113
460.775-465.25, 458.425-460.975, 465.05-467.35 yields -0.35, 109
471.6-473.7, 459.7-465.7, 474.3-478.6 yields 0.09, 116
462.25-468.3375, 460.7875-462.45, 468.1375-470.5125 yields 0.43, 120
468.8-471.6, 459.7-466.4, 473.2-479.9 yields 0.07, 115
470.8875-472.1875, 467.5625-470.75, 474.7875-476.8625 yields 0.09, 112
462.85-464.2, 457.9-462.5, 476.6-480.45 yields 0.04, 115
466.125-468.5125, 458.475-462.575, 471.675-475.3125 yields 0.20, 113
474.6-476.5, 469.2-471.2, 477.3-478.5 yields 0.06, 120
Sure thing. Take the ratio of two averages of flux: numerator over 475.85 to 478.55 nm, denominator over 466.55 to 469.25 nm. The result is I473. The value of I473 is 1.05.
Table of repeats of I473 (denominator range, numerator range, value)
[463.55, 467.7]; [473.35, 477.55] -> 1.03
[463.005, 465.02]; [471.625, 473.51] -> 1.01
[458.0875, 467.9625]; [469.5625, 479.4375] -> 0.99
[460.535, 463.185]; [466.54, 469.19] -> 0.88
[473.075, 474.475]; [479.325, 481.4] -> 1.07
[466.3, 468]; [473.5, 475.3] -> 1.09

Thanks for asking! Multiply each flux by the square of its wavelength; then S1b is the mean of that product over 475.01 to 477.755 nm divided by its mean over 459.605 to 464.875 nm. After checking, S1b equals 1.07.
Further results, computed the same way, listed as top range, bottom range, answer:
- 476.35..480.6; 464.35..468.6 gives 1.08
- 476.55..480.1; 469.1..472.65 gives 1.07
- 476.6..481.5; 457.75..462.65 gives 1.07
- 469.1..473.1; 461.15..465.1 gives 0.97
